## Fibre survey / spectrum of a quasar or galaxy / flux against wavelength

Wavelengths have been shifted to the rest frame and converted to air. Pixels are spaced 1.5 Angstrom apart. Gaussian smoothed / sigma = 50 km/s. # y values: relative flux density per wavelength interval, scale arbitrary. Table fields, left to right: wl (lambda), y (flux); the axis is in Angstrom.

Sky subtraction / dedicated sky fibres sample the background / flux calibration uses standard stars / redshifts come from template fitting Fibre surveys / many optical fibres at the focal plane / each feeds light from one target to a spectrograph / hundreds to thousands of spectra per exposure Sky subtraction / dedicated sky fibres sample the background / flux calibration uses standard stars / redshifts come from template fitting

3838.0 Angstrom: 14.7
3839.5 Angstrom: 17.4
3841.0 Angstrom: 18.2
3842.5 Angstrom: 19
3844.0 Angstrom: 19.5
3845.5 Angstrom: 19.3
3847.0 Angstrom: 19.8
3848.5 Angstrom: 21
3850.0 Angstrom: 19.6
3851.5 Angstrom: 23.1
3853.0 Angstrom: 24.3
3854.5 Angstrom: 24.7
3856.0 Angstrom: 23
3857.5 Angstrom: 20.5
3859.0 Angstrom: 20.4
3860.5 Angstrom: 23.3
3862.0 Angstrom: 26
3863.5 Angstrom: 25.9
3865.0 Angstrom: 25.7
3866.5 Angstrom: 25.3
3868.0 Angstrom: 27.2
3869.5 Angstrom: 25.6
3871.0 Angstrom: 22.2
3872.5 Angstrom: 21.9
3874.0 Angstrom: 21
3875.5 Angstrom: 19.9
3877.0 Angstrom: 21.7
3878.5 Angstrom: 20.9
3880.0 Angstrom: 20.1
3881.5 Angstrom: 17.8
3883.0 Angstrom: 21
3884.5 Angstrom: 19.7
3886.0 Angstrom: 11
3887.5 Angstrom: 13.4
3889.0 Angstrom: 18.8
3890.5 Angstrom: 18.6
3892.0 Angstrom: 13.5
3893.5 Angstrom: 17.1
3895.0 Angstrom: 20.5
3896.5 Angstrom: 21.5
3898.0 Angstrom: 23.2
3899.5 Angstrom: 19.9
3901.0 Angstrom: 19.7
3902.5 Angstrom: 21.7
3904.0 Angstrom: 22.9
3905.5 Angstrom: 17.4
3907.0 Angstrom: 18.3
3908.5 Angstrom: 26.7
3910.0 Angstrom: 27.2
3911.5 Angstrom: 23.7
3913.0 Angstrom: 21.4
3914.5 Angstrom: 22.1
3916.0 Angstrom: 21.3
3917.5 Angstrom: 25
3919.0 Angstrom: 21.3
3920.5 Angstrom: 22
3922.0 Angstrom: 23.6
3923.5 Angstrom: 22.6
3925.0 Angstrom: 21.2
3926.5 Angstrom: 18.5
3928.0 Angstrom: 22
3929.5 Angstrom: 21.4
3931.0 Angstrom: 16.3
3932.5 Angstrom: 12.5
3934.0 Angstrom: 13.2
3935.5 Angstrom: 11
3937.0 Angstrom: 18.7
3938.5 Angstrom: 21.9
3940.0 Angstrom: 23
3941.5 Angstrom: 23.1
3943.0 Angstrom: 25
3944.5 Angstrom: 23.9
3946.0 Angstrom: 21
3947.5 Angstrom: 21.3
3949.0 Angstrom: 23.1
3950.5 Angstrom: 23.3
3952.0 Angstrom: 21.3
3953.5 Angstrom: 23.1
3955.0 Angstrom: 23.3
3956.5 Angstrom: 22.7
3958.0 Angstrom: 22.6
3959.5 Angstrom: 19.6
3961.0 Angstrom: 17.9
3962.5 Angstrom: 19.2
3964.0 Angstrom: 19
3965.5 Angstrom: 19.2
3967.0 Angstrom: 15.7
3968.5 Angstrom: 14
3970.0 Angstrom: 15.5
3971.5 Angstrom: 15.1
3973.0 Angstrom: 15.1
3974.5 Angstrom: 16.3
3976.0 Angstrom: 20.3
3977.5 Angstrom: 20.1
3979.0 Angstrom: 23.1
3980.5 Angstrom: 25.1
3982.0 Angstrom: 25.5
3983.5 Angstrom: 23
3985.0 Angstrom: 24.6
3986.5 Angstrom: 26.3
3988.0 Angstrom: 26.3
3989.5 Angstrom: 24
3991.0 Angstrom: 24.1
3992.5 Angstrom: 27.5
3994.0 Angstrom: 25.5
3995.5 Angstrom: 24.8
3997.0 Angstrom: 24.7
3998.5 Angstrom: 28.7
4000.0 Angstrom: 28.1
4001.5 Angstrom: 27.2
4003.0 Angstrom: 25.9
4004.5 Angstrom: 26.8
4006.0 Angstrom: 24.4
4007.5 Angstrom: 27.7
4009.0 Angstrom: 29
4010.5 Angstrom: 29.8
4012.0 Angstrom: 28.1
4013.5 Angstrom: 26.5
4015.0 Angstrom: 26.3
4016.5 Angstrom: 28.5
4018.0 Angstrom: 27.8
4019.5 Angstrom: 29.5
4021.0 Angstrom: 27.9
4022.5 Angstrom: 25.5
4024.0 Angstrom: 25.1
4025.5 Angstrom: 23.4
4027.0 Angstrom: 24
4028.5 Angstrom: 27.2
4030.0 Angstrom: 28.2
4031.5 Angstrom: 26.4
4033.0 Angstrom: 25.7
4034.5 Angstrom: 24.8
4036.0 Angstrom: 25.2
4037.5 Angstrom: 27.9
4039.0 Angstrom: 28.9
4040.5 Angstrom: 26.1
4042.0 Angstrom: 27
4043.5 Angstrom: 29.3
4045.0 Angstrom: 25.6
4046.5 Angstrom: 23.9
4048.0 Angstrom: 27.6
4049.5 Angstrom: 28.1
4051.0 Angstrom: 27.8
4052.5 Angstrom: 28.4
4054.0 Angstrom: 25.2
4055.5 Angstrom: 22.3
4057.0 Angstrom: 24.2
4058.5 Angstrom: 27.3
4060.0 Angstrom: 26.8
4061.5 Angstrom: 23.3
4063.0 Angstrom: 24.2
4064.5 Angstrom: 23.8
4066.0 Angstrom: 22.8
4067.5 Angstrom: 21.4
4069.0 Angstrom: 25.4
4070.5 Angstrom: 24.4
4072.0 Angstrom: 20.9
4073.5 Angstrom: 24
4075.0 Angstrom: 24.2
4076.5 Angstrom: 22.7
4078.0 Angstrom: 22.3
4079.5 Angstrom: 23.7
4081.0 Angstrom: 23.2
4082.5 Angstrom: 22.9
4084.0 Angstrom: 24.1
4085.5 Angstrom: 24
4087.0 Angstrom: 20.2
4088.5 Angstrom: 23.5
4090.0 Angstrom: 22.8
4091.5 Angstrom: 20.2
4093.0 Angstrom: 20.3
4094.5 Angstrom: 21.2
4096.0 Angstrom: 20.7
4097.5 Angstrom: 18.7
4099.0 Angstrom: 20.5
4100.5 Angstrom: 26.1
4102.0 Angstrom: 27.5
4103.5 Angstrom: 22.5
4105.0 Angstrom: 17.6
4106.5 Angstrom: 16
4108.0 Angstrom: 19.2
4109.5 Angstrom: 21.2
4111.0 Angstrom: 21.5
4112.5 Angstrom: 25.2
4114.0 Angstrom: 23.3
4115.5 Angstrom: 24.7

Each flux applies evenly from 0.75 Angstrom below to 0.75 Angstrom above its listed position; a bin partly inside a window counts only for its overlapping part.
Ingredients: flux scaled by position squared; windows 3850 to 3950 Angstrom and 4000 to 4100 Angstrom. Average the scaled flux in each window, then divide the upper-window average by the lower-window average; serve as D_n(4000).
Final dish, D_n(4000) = 1.28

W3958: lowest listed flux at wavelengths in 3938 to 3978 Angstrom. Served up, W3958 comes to 14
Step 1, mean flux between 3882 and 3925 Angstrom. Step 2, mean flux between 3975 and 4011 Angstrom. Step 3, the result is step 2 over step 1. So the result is 1.24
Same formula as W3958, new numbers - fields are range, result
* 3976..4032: 20.1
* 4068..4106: 17.6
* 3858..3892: 11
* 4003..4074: 20.9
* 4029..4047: 23.9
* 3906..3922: 18.3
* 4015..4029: 23.4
